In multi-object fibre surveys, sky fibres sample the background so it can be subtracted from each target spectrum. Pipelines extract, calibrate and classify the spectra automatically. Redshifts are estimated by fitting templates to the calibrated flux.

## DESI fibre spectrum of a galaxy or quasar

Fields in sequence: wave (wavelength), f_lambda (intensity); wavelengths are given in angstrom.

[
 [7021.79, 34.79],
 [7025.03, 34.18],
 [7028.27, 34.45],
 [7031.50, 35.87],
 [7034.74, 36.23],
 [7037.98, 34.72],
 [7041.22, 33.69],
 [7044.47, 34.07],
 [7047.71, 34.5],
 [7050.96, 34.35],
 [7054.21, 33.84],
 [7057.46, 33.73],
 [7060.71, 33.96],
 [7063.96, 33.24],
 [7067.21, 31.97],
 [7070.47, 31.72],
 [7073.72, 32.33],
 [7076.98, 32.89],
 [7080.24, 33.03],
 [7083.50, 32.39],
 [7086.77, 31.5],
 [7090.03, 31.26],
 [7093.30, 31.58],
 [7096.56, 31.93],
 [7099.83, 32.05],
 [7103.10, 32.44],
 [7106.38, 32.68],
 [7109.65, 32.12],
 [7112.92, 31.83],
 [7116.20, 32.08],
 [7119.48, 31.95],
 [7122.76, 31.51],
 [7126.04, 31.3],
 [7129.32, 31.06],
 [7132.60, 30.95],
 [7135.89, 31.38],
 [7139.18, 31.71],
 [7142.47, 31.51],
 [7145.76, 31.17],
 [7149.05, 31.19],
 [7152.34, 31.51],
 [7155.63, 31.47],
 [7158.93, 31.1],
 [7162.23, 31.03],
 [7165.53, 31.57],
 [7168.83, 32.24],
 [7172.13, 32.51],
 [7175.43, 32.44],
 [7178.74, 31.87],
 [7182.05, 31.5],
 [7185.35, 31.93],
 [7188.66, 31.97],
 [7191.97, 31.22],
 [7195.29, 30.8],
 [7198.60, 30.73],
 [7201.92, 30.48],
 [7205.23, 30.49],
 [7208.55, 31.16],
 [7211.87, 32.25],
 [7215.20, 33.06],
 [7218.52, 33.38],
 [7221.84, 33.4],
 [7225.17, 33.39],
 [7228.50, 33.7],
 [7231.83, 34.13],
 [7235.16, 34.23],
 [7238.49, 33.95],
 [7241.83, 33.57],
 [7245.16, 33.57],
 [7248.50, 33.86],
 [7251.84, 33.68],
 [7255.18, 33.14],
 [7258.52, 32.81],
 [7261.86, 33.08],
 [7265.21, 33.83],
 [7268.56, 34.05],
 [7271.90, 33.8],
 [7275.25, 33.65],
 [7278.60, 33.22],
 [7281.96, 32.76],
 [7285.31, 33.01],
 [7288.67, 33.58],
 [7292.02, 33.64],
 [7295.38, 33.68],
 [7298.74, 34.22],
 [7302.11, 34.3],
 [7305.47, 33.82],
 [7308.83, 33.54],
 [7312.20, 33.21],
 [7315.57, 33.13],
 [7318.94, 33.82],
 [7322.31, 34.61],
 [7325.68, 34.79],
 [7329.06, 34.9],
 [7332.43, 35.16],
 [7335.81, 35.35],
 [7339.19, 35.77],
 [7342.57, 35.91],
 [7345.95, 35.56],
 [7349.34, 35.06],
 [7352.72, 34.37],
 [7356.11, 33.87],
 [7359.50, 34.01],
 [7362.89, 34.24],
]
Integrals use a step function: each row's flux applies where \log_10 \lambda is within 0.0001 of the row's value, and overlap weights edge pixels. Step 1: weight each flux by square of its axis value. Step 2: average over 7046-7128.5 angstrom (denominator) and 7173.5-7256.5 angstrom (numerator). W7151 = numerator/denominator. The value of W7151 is 1.04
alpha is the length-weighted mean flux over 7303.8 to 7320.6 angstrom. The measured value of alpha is 33.5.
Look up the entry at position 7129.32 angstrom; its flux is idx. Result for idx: 31.06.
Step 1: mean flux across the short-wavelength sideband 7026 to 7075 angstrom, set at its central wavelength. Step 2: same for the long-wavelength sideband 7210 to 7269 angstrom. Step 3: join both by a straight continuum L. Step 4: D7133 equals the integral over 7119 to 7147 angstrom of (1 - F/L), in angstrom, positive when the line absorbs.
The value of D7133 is 2.0 angstrom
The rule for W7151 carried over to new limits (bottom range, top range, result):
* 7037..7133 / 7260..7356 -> 1.12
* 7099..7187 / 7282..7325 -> 1.11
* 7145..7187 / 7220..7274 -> 1.09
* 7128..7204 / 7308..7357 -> 1.15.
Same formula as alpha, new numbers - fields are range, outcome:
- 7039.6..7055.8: 34.1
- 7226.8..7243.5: 33.9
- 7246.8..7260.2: 33.4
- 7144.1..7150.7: 31.2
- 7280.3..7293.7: 33.3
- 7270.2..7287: 33.3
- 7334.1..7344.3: 35.7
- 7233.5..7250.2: 33.8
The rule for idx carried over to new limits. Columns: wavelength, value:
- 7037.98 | 34.72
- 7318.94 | 33.82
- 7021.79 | 34.79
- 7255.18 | 33.14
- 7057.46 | 33.73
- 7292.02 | 33.64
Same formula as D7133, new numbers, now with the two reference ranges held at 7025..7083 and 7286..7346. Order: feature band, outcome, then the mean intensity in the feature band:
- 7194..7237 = 2.15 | 32.4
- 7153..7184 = 2.08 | 31.7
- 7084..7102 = 1.13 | 31.7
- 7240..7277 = 0.72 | 33.6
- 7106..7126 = 1.17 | 31.9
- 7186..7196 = 0.77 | 31.4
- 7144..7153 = 0.72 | 31.3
